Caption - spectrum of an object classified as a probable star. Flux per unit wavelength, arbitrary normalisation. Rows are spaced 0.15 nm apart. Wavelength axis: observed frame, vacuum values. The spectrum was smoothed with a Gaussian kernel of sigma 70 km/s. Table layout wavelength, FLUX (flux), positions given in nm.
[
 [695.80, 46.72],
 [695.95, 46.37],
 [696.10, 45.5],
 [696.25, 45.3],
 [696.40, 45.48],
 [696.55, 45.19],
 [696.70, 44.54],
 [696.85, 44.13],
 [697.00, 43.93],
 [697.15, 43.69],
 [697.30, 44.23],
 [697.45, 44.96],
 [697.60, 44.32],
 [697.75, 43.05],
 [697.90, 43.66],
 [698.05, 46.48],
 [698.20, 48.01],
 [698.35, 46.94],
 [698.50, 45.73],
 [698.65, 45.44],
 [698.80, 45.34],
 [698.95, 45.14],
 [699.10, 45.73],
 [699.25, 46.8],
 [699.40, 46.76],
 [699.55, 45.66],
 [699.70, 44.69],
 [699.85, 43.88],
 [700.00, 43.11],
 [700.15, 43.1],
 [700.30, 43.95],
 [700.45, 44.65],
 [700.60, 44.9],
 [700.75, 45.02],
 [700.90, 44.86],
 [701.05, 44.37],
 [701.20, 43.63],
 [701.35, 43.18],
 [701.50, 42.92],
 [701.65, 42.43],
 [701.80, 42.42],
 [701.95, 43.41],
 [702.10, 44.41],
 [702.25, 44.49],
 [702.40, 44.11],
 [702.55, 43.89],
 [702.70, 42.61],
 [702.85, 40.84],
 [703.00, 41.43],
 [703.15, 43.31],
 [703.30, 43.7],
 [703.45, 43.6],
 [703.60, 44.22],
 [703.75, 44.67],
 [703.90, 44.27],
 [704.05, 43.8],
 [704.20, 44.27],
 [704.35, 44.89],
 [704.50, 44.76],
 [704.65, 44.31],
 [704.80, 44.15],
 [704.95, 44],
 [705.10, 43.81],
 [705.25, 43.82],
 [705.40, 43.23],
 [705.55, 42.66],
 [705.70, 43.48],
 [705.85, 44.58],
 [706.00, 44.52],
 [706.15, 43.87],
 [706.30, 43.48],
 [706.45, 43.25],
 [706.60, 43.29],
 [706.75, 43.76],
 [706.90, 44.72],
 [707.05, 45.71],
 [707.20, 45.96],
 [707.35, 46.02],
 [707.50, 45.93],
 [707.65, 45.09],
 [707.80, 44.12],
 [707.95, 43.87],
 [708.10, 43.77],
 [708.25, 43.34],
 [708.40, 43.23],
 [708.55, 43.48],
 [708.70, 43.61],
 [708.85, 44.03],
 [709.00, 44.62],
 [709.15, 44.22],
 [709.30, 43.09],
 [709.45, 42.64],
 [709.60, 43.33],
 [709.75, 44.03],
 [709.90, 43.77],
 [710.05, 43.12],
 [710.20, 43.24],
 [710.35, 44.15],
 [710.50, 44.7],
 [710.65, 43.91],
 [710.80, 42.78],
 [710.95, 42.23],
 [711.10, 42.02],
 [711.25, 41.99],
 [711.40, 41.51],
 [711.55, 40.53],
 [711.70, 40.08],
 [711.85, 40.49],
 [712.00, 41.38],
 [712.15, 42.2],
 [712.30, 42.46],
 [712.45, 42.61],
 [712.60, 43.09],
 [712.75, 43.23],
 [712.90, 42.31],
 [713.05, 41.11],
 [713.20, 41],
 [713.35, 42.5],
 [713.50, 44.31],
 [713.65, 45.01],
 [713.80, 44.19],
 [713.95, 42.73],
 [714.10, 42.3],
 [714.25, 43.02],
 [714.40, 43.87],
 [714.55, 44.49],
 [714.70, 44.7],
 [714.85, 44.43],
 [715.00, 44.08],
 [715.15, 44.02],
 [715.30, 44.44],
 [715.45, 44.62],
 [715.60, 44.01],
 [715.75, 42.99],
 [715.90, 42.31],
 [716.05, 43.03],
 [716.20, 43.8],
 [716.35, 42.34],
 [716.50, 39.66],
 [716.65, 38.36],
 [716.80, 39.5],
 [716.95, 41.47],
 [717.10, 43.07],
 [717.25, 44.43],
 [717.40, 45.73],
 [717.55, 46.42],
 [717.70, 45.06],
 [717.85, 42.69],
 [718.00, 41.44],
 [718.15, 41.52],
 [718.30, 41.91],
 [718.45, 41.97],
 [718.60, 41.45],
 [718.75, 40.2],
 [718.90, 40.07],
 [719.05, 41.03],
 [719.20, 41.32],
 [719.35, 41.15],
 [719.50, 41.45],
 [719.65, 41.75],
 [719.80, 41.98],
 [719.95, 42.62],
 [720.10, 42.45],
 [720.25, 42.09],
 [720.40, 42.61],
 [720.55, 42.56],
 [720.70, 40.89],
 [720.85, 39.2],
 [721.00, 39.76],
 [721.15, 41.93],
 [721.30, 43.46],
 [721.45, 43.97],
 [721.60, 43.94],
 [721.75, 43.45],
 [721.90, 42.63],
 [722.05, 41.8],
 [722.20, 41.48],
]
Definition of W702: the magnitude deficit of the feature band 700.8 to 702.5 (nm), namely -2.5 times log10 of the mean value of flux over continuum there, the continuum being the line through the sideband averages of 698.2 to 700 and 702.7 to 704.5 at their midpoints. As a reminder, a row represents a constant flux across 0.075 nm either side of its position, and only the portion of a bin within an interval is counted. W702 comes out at 0.02 mag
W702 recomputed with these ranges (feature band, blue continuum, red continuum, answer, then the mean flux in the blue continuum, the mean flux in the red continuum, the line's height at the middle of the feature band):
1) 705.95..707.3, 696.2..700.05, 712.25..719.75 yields -0.009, 45.1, 42.7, 44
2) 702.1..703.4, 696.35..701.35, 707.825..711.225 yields 0.030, 44.9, 43.5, 44.4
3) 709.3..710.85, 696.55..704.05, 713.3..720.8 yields -0.005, 44.3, 42.7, 43.3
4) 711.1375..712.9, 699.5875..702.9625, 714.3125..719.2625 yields 0.031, 43.7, 42.7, 43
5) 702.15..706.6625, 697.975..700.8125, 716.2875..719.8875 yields 0.017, 45.3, 41.9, 44.4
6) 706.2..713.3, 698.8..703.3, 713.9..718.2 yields 0.006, 44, 43.1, 43.5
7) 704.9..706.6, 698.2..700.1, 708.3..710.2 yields 0.014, 45.5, 43.6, 44.2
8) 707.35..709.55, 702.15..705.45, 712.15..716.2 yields -0.011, 43.7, 43.3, 43.6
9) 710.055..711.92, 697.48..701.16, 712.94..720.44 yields 0.028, 45.1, 42.7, 43.4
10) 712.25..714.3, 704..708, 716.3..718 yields 0.008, 44.3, 42.6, 43.2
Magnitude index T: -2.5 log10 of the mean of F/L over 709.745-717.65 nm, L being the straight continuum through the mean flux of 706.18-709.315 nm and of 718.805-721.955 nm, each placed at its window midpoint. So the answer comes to 0.01 mag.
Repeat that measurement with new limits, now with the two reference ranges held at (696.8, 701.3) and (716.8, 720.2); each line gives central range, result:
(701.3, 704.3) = 0.02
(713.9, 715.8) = -0.03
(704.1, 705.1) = -0.01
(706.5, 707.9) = -0.03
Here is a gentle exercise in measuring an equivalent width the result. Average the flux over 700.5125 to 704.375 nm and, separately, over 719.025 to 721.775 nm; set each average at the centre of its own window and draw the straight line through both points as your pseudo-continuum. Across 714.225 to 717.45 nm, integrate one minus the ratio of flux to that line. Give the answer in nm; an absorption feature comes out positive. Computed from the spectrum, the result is -0.052 nm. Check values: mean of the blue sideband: 43.7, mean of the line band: 43.1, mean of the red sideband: 42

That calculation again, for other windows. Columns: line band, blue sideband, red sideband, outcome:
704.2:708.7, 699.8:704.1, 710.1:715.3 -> -0.089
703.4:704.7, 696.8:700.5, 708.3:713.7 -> -0.009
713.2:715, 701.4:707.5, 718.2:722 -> -0.045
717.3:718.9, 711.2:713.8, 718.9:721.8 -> -0.028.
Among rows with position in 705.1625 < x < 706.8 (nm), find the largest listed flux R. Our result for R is 44.58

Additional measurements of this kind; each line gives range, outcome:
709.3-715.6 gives 45.01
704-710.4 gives 46.02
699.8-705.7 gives 45.02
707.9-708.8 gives 43.87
